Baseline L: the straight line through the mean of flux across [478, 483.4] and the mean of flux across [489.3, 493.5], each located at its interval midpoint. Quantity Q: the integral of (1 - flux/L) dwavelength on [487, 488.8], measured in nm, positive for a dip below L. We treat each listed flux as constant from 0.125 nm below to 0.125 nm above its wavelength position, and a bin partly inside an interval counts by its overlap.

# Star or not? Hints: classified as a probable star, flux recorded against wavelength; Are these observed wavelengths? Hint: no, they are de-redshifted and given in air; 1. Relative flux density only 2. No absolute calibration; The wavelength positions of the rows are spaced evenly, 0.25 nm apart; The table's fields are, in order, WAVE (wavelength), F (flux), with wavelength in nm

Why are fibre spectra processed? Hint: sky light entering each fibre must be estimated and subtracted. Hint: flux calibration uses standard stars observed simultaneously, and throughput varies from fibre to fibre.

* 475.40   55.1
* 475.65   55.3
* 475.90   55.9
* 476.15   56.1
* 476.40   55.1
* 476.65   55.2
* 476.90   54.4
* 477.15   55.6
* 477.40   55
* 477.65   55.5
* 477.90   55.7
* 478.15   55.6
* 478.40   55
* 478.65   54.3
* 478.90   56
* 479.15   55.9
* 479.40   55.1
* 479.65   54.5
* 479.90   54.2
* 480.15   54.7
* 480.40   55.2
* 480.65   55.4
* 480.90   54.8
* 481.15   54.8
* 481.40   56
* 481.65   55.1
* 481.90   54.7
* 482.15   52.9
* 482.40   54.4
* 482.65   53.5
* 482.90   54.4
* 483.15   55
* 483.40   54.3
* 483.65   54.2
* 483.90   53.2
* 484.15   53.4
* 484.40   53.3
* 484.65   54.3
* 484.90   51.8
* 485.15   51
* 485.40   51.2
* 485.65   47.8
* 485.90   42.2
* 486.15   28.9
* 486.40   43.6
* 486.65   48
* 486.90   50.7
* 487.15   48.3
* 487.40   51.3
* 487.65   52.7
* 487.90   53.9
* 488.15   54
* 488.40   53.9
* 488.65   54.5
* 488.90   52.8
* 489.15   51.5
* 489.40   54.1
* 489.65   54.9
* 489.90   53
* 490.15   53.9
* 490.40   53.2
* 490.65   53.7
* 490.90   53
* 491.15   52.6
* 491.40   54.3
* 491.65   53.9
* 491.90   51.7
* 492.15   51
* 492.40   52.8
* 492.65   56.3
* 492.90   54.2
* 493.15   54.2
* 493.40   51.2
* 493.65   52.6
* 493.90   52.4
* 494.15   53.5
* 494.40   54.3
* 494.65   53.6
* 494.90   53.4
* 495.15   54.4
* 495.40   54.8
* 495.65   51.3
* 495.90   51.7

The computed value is 0.042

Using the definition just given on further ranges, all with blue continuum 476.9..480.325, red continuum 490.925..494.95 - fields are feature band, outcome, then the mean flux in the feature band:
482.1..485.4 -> 0.062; 53.4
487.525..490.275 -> 0.011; 53.6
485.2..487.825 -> 0.356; 46.7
